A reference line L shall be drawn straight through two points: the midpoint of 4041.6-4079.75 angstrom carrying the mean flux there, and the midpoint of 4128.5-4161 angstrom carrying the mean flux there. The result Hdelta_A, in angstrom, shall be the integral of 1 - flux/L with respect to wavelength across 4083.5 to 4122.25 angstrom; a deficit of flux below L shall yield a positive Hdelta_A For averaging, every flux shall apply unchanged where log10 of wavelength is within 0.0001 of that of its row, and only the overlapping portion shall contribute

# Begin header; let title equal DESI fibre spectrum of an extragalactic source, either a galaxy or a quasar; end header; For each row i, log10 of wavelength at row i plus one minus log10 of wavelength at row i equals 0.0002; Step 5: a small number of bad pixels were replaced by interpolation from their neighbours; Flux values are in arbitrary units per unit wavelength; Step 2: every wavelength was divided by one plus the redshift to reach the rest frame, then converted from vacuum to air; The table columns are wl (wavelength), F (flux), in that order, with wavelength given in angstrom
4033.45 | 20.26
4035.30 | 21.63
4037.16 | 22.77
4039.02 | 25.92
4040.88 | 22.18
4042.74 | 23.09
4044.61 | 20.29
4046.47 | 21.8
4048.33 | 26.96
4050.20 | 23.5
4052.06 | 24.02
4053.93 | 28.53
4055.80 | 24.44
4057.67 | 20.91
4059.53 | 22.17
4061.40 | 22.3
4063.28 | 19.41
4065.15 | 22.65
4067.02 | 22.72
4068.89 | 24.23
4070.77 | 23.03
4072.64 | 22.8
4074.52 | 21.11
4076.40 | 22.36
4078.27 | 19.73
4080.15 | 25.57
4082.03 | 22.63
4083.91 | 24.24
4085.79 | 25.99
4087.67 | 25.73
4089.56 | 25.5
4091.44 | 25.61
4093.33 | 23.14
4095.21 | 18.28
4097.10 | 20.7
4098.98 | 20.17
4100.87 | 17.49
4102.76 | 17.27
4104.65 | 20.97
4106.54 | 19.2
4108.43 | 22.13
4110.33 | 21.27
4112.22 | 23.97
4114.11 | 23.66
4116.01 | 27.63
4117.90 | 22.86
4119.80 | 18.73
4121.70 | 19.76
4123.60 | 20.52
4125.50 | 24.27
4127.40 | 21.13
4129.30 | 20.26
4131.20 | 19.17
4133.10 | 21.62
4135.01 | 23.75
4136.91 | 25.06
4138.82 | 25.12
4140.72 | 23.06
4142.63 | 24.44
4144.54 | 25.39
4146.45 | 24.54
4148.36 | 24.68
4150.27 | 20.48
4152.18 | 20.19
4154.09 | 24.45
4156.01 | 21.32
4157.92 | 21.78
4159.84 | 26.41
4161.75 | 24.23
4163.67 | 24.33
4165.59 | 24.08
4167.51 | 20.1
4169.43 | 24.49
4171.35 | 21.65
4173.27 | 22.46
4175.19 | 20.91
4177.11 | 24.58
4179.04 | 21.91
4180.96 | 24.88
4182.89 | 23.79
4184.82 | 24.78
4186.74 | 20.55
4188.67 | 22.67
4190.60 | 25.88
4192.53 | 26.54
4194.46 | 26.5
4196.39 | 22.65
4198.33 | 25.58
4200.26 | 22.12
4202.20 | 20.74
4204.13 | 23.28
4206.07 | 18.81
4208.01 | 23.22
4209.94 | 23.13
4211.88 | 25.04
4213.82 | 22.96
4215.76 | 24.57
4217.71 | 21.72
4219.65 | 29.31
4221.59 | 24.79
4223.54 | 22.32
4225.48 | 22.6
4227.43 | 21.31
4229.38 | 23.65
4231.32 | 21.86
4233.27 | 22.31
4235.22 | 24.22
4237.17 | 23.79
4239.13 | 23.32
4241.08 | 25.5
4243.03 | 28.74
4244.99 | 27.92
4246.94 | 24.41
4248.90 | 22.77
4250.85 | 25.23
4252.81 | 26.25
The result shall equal 1.43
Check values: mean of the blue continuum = 22.8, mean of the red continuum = 23.1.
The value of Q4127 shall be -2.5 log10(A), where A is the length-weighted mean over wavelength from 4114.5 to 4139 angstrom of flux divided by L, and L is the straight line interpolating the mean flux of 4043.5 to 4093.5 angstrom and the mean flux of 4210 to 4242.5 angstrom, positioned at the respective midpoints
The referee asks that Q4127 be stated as 0.061 mag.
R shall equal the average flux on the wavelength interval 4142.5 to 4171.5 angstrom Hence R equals 23.3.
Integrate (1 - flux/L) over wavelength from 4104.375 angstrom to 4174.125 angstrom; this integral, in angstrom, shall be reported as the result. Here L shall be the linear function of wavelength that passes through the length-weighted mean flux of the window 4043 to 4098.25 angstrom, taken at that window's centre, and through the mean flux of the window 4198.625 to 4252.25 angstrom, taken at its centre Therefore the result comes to 2.1 angstrom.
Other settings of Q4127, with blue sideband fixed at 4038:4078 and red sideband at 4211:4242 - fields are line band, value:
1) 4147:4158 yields 0.05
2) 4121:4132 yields 0.12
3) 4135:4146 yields -0.05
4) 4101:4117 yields 0.07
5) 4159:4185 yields 0.00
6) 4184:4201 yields -0.03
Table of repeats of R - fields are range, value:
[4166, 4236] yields 23.3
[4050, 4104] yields 22.6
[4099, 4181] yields 22.4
